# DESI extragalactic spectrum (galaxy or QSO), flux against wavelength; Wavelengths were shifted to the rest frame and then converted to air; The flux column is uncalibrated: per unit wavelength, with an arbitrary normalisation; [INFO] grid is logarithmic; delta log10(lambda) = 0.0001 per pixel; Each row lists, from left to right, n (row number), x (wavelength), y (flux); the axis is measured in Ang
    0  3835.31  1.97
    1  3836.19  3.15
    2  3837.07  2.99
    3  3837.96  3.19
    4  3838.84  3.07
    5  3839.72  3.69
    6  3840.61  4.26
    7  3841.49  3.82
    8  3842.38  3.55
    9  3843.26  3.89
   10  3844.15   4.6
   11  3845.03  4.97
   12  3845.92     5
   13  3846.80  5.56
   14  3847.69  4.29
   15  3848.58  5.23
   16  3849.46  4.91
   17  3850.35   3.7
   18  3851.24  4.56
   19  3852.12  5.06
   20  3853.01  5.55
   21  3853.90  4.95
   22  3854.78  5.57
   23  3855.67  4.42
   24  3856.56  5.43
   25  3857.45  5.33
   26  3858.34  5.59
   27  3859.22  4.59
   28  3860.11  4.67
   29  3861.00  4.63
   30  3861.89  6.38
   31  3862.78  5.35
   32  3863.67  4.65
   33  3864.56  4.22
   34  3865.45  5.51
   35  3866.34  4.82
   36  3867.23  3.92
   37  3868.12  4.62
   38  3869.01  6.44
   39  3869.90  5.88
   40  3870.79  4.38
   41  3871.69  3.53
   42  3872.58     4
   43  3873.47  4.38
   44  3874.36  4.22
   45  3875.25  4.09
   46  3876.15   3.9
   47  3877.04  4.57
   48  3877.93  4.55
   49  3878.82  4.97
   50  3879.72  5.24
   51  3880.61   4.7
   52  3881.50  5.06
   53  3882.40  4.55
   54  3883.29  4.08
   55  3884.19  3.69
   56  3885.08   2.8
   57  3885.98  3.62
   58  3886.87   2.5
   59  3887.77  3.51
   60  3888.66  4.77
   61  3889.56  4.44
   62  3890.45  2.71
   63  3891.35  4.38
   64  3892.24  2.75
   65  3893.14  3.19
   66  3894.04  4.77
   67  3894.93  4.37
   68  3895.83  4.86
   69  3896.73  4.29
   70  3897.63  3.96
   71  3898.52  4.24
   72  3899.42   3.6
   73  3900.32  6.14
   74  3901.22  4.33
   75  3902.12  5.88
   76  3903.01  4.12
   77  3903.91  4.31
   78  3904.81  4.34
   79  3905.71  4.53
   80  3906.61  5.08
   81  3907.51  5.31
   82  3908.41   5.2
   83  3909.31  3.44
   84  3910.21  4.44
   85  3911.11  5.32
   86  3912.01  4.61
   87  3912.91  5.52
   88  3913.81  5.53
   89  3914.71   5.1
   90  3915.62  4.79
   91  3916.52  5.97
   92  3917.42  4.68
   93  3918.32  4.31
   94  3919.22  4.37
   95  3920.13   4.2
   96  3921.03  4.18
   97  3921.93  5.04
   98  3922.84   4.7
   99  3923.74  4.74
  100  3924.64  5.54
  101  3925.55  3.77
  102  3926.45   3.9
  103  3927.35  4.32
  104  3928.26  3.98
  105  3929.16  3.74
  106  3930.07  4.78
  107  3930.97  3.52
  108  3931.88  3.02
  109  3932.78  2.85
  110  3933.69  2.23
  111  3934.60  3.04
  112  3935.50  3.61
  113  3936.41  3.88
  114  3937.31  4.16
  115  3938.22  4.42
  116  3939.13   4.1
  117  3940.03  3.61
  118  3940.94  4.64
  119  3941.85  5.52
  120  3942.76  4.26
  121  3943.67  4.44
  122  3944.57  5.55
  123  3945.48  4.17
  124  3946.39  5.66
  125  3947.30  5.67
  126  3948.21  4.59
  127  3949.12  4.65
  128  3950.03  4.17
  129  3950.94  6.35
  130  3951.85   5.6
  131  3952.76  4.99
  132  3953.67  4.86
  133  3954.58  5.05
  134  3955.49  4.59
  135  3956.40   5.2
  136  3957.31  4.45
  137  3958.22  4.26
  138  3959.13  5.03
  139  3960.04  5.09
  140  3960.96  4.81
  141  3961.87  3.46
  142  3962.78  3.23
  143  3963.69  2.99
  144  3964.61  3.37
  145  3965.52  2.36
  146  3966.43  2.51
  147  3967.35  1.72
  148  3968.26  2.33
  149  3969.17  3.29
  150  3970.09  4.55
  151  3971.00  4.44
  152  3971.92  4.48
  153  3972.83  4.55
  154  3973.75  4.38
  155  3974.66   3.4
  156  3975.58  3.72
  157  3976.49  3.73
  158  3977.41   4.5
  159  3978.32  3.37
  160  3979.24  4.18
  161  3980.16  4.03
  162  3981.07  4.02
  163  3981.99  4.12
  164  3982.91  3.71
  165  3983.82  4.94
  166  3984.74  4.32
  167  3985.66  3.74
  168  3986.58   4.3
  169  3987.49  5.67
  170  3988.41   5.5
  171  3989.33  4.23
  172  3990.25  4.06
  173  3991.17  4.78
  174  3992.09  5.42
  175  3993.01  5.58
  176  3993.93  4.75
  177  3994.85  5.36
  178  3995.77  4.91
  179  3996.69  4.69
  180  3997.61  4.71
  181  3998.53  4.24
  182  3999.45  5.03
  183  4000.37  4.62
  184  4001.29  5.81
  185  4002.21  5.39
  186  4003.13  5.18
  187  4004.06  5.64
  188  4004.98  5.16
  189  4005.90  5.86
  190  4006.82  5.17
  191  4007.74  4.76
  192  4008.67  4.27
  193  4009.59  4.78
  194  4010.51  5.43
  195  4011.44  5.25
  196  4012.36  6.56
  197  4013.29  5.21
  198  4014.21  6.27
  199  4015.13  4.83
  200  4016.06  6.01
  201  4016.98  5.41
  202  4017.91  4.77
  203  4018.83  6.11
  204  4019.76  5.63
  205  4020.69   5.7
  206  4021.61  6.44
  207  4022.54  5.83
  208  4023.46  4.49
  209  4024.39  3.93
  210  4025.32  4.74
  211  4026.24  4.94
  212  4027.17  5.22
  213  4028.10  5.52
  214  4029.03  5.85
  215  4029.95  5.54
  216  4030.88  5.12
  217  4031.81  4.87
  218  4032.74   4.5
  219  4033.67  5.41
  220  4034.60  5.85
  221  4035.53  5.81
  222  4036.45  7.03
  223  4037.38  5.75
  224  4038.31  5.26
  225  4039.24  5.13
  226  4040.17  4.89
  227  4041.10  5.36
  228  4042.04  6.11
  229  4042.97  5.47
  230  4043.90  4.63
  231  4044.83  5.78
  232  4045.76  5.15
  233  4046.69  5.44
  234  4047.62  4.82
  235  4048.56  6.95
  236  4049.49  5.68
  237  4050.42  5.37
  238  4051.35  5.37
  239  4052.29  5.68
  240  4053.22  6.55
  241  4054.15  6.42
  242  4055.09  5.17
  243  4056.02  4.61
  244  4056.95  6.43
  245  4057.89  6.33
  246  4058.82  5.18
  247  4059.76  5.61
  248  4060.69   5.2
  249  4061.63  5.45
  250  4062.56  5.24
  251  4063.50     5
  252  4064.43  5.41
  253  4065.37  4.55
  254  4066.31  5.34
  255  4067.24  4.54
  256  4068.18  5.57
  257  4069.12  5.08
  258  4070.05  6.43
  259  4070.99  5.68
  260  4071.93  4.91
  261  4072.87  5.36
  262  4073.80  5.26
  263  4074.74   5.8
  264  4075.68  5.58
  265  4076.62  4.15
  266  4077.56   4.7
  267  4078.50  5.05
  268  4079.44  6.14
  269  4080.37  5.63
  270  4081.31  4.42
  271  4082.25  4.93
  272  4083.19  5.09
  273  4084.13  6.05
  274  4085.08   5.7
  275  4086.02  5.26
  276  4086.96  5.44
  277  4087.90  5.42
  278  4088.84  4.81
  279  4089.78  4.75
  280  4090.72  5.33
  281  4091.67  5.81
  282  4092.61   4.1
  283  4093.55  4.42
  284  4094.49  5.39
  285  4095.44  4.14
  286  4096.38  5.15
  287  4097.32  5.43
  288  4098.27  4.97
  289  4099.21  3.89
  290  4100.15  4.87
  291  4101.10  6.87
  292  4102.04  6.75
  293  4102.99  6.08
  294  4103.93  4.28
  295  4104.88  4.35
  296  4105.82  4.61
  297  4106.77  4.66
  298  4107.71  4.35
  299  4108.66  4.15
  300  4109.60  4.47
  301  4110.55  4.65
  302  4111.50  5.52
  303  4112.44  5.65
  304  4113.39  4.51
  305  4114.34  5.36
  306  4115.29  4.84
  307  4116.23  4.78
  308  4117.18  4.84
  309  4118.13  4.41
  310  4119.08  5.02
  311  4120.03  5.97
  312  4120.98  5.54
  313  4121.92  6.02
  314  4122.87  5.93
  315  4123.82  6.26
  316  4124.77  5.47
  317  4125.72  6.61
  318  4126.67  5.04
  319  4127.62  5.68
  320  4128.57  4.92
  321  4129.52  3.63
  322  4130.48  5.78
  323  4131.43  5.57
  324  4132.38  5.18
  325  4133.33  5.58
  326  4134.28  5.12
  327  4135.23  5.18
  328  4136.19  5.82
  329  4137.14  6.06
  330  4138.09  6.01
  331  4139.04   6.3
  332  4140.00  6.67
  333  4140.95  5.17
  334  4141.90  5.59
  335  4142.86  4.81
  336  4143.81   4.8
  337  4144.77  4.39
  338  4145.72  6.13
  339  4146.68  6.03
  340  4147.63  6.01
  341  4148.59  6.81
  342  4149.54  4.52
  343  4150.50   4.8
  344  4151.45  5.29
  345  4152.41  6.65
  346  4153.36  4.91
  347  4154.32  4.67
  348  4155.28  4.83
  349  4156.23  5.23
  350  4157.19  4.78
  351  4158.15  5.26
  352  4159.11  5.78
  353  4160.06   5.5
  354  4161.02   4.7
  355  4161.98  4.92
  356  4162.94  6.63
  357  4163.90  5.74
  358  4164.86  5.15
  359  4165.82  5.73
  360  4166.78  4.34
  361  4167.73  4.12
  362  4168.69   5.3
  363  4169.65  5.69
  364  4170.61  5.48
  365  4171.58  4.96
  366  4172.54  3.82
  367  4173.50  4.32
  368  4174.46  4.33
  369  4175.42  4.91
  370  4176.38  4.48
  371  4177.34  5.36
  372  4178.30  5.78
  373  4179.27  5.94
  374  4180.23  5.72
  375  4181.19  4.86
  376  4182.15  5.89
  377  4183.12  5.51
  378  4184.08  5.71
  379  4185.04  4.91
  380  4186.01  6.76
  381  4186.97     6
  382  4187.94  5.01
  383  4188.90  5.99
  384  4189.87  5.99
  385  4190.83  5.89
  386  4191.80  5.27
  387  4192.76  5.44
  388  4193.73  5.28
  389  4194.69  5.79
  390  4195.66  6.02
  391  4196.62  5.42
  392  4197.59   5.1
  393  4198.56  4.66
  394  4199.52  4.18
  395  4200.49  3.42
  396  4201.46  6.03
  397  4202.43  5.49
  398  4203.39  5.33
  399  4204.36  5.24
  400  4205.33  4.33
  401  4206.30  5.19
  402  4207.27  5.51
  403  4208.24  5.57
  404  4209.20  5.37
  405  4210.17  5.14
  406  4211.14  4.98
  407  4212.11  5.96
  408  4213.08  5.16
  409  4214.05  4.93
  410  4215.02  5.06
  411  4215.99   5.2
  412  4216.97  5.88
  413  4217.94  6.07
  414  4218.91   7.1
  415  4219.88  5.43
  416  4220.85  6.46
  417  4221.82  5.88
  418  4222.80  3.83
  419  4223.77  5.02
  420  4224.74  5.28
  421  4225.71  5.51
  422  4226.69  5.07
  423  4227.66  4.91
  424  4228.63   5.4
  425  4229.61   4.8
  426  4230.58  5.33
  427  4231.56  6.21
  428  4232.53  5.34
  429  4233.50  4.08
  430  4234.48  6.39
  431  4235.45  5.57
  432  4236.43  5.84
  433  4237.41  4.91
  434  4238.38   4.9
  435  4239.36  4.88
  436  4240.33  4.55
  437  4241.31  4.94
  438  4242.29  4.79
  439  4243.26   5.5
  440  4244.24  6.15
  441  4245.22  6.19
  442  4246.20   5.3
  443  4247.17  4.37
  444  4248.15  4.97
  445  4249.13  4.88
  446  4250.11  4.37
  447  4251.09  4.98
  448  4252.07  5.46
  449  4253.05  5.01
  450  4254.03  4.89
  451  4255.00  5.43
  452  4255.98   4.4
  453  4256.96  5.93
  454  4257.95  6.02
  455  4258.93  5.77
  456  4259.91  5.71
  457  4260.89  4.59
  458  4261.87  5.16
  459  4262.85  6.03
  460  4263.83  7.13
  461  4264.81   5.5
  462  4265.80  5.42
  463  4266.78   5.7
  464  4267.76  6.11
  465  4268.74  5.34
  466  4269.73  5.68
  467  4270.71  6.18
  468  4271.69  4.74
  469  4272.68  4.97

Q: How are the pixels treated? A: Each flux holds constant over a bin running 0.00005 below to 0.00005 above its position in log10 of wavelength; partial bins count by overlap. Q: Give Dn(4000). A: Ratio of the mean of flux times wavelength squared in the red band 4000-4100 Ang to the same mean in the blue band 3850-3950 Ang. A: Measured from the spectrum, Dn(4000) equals 1.28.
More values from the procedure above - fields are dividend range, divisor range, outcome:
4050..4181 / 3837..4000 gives 1.32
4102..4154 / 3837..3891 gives 1.35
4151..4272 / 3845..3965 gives 1.37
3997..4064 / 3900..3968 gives 1.29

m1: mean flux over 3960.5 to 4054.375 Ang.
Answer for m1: 4.89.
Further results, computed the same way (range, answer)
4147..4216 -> 5.28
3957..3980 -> 3.77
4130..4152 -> 5.55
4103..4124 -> 5.02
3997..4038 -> 5.33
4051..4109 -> 5.24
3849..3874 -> 4.89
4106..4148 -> 5.32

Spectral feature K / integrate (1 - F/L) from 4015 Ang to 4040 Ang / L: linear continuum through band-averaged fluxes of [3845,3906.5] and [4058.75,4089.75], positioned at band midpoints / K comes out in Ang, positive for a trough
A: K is -1.47 Ang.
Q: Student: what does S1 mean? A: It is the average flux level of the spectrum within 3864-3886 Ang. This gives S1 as 4.49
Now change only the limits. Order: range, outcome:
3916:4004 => 4.36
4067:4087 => 5.31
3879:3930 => 4.43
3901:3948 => 4.47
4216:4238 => 5.46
